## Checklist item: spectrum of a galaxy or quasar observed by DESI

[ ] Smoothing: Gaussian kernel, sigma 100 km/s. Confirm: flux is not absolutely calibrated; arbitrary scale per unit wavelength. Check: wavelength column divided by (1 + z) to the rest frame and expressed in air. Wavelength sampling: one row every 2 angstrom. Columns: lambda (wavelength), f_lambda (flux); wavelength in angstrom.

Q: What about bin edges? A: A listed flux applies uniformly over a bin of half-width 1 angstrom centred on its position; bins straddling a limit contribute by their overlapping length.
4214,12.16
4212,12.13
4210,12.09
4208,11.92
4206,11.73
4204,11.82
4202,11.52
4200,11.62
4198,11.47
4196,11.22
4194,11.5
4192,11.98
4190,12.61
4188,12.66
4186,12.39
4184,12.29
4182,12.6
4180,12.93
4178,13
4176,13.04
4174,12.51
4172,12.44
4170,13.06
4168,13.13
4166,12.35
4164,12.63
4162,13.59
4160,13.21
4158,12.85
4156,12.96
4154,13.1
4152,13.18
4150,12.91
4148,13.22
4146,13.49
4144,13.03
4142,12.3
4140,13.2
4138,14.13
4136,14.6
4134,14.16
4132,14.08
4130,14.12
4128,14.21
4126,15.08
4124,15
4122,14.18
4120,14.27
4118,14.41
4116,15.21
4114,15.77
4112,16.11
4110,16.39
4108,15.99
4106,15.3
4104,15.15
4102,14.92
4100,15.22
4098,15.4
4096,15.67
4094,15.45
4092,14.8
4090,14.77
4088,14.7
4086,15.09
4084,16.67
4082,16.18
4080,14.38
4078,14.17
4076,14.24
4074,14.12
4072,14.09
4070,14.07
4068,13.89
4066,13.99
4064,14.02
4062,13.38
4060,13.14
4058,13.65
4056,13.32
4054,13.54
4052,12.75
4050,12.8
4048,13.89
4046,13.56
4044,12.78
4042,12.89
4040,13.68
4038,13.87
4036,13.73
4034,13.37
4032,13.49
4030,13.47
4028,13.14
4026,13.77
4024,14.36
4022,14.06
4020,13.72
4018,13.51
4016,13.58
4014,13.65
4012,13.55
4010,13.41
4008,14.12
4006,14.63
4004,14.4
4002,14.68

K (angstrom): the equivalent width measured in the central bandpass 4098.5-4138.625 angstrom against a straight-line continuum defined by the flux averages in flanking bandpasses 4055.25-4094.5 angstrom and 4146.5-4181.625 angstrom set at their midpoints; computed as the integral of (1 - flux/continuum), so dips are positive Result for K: -3.62 angstrom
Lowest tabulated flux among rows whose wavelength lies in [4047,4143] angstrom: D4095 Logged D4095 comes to 12.3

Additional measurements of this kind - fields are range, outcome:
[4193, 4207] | 11.22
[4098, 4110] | 14.92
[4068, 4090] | 13.89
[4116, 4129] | 14.18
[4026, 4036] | 13.14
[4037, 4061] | 12.75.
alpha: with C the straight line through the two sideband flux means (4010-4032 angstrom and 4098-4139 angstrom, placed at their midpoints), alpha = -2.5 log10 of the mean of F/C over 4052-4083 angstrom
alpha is 0.02 mag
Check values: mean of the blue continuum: 13.7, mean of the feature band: 14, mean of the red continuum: 14.9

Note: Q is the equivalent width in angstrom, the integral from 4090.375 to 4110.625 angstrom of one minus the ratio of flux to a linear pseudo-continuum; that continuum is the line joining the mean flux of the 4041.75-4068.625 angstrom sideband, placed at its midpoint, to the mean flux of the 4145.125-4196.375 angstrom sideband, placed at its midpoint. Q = -3.5 angstrom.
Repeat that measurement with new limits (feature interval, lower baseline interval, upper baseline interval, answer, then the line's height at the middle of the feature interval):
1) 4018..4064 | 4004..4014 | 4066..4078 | 1.74 angstrom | 14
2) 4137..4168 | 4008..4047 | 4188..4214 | -1.88 angstrom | 12.3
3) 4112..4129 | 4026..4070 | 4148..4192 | -2.29 angstrom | 13.1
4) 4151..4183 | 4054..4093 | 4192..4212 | -1.29 angstrom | 12.4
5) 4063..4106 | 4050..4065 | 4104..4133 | -2.21 angstrom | 14.1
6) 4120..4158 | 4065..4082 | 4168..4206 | -1.75 angstrom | 13.1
